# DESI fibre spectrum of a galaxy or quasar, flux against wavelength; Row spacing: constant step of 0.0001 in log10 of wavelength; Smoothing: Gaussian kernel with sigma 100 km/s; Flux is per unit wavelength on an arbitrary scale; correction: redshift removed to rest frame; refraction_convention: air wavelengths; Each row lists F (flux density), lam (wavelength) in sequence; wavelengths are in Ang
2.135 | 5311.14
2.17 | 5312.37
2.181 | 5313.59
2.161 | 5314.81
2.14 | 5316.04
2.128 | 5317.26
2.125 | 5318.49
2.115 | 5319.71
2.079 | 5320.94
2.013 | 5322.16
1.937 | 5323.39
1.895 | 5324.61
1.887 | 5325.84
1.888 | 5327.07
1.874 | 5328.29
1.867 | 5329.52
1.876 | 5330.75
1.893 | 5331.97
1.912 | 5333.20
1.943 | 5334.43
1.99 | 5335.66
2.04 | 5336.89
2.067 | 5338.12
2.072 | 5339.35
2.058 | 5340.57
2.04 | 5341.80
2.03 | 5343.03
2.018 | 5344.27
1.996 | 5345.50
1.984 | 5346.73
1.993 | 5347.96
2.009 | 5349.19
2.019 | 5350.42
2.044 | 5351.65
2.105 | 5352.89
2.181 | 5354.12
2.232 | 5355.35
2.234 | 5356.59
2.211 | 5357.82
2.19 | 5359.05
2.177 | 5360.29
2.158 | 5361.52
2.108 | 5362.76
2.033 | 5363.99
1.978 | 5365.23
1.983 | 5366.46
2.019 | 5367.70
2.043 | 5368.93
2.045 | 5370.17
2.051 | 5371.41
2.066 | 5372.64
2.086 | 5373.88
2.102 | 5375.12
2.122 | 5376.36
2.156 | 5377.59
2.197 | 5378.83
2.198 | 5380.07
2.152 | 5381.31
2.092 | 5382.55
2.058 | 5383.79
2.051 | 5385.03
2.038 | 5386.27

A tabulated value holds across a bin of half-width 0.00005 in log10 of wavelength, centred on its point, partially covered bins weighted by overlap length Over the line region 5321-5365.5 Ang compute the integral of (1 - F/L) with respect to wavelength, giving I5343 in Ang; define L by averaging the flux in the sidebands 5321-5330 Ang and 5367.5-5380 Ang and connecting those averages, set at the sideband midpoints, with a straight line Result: -0.9 Ang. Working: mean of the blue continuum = 1.92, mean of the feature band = 2.03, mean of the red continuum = 2.1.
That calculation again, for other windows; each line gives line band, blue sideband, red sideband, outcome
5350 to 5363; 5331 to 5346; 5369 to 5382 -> -0.6 Ang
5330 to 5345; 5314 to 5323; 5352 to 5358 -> 1.1 Ang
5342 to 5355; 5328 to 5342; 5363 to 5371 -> -0.3 Ang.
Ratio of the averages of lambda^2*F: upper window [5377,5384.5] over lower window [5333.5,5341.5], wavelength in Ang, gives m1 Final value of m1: 1.1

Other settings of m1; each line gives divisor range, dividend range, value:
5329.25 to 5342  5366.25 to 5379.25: 1.07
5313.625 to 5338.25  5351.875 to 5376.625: 1.07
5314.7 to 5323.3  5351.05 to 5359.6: 1.05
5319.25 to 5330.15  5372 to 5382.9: 1.12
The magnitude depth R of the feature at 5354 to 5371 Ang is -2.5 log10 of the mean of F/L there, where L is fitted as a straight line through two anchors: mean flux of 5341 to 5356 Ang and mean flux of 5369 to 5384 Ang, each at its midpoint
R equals -0.016 mag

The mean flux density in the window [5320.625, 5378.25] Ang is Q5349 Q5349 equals 2.04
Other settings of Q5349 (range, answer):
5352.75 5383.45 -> 2.12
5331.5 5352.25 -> 2.01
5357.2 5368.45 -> 2.1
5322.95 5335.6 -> 1.9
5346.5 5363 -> 2.12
